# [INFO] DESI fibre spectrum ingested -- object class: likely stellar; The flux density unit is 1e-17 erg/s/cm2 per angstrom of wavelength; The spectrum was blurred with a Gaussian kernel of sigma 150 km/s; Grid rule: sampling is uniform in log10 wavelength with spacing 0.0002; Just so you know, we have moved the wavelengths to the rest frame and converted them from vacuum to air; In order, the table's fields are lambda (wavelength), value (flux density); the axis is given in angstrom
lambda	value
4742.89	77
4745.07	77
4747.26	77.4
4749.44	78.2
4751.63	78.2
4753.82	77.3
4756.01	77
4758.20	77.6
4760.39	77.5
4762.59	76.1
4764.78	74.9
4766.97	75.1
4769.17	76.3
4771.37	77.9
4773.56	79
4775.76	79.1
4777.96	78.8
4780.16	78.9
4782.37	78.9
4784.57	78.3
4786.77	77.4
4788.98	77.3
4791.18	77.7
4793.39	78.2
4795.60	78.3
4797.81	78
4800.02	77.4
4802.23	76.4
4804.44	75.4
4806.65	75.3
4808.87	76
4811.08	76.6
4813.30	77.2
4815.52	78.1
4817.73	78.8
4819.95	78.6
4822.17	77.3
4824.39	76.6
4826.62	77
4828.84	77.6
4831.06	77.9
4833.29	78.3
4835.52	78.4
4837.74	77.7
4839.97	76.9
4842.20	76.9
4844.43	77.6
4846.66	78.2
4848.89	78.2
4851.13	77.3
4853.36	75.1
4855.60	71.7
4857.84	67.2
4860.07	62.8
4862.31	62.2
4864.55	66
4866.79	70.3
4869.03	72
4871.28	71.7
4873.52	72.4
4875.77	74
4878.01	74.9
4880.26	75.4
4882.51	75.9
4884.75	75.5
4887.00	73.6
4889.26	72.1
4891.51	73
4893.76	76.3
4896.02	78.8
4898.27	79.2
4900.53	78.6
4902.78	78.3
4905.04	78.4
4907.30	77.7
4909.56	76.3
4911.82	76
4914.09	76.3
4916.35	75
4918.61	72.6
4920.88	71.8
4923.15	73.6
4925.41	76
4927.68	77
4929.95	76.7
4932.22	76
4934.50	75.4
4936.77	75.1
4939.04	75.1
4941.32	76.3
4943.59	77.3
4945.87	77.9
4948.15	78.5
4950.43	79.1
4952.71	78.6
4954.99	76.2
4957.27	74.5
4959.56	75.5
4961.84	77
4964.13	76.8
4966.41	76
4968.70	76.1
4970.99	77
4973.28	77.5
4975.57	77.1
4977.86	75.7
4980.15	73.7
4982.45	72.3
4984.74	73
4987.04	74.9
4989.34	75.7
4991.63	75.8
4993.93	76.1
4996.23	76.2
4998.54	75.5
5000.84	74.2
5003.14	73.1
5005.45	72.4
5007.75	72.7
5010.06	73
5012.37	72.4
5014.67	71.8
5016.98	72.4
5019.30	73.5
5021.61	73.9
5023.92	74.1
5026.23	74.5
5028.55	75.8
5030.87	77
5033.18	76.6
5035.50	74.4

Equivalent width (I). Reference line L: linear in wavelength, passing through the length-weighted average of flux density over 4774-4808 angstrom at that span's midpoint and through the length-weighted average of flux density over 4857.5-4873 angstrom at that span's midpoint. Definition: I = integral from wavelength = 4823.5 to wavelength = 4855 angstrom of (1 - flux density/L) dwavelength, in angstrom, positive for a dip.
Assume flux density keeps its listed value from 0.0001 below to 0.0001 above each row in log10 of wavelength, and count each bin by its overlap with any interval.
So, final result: -2.72 angstrom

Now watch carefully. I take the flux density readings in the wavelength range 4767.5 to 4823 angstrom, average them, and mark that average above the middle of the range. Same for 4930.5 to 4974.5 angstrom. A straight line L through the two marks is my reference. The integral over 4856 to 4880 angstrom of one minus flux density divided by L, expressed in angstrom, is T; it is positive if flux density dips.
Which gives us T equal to 2.3 angstrom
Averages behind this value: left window 77.6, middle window 69.6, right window 76.6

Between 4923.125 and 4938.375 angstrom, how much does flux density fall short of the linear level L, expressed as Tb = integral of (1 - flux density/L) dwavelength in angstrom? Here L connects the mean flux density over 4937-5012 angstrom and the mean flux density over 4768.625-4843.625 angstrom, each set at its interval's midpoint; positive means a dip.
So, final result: 0.1 angstrom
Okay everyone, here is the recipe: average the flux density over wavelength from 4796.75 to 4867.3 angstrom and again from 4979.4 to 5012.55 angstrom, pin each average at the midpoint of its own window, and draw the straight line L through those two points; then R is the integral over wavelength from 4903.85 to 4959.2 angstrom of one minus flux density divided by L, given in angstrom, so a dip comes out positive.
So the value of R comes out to -1.2 angstrom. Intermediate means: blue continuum 75.3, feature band 76.1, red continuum 74.1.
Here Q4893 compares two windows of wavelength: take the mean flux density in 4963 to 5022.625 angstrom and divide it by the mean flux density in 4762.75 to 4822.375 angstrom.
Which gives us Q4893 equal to 1.0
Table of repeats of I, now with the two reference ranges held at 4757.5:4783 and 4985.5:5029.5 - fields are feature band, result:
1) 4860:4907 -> 1.3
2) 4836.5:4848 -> -0.2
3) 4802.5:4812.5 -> 0.1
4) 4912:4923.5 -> 0.2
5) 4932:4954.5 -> -0.6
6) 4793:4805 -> 0.0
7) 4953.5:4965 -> -0.2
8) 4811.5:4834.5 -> -0.3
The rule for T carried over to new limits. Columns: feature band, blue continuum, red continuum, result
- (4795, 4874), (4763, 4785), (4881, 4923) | 1.8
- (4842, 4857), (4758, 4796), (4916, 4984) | 0.1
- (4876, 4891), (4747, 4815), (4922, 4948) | 0.4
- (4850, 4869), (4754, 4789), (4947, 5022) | 1.8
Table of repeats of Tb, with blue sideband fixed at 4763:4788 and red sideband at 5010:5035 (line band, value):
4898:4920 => -0.27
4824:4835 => -0.10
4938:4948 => -0.21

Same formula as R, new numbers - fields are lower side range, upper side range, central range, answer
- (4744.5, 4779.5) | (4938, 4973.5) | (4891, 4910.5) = -0.15 angstrom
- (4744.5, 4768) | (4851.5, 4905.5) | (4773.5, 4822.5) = -1.31 angstrom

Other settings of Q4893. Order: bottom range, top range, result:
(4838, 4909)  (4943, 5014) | 1.02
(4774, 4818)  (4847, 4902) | 0.94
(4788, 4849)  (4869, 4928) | 0.97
